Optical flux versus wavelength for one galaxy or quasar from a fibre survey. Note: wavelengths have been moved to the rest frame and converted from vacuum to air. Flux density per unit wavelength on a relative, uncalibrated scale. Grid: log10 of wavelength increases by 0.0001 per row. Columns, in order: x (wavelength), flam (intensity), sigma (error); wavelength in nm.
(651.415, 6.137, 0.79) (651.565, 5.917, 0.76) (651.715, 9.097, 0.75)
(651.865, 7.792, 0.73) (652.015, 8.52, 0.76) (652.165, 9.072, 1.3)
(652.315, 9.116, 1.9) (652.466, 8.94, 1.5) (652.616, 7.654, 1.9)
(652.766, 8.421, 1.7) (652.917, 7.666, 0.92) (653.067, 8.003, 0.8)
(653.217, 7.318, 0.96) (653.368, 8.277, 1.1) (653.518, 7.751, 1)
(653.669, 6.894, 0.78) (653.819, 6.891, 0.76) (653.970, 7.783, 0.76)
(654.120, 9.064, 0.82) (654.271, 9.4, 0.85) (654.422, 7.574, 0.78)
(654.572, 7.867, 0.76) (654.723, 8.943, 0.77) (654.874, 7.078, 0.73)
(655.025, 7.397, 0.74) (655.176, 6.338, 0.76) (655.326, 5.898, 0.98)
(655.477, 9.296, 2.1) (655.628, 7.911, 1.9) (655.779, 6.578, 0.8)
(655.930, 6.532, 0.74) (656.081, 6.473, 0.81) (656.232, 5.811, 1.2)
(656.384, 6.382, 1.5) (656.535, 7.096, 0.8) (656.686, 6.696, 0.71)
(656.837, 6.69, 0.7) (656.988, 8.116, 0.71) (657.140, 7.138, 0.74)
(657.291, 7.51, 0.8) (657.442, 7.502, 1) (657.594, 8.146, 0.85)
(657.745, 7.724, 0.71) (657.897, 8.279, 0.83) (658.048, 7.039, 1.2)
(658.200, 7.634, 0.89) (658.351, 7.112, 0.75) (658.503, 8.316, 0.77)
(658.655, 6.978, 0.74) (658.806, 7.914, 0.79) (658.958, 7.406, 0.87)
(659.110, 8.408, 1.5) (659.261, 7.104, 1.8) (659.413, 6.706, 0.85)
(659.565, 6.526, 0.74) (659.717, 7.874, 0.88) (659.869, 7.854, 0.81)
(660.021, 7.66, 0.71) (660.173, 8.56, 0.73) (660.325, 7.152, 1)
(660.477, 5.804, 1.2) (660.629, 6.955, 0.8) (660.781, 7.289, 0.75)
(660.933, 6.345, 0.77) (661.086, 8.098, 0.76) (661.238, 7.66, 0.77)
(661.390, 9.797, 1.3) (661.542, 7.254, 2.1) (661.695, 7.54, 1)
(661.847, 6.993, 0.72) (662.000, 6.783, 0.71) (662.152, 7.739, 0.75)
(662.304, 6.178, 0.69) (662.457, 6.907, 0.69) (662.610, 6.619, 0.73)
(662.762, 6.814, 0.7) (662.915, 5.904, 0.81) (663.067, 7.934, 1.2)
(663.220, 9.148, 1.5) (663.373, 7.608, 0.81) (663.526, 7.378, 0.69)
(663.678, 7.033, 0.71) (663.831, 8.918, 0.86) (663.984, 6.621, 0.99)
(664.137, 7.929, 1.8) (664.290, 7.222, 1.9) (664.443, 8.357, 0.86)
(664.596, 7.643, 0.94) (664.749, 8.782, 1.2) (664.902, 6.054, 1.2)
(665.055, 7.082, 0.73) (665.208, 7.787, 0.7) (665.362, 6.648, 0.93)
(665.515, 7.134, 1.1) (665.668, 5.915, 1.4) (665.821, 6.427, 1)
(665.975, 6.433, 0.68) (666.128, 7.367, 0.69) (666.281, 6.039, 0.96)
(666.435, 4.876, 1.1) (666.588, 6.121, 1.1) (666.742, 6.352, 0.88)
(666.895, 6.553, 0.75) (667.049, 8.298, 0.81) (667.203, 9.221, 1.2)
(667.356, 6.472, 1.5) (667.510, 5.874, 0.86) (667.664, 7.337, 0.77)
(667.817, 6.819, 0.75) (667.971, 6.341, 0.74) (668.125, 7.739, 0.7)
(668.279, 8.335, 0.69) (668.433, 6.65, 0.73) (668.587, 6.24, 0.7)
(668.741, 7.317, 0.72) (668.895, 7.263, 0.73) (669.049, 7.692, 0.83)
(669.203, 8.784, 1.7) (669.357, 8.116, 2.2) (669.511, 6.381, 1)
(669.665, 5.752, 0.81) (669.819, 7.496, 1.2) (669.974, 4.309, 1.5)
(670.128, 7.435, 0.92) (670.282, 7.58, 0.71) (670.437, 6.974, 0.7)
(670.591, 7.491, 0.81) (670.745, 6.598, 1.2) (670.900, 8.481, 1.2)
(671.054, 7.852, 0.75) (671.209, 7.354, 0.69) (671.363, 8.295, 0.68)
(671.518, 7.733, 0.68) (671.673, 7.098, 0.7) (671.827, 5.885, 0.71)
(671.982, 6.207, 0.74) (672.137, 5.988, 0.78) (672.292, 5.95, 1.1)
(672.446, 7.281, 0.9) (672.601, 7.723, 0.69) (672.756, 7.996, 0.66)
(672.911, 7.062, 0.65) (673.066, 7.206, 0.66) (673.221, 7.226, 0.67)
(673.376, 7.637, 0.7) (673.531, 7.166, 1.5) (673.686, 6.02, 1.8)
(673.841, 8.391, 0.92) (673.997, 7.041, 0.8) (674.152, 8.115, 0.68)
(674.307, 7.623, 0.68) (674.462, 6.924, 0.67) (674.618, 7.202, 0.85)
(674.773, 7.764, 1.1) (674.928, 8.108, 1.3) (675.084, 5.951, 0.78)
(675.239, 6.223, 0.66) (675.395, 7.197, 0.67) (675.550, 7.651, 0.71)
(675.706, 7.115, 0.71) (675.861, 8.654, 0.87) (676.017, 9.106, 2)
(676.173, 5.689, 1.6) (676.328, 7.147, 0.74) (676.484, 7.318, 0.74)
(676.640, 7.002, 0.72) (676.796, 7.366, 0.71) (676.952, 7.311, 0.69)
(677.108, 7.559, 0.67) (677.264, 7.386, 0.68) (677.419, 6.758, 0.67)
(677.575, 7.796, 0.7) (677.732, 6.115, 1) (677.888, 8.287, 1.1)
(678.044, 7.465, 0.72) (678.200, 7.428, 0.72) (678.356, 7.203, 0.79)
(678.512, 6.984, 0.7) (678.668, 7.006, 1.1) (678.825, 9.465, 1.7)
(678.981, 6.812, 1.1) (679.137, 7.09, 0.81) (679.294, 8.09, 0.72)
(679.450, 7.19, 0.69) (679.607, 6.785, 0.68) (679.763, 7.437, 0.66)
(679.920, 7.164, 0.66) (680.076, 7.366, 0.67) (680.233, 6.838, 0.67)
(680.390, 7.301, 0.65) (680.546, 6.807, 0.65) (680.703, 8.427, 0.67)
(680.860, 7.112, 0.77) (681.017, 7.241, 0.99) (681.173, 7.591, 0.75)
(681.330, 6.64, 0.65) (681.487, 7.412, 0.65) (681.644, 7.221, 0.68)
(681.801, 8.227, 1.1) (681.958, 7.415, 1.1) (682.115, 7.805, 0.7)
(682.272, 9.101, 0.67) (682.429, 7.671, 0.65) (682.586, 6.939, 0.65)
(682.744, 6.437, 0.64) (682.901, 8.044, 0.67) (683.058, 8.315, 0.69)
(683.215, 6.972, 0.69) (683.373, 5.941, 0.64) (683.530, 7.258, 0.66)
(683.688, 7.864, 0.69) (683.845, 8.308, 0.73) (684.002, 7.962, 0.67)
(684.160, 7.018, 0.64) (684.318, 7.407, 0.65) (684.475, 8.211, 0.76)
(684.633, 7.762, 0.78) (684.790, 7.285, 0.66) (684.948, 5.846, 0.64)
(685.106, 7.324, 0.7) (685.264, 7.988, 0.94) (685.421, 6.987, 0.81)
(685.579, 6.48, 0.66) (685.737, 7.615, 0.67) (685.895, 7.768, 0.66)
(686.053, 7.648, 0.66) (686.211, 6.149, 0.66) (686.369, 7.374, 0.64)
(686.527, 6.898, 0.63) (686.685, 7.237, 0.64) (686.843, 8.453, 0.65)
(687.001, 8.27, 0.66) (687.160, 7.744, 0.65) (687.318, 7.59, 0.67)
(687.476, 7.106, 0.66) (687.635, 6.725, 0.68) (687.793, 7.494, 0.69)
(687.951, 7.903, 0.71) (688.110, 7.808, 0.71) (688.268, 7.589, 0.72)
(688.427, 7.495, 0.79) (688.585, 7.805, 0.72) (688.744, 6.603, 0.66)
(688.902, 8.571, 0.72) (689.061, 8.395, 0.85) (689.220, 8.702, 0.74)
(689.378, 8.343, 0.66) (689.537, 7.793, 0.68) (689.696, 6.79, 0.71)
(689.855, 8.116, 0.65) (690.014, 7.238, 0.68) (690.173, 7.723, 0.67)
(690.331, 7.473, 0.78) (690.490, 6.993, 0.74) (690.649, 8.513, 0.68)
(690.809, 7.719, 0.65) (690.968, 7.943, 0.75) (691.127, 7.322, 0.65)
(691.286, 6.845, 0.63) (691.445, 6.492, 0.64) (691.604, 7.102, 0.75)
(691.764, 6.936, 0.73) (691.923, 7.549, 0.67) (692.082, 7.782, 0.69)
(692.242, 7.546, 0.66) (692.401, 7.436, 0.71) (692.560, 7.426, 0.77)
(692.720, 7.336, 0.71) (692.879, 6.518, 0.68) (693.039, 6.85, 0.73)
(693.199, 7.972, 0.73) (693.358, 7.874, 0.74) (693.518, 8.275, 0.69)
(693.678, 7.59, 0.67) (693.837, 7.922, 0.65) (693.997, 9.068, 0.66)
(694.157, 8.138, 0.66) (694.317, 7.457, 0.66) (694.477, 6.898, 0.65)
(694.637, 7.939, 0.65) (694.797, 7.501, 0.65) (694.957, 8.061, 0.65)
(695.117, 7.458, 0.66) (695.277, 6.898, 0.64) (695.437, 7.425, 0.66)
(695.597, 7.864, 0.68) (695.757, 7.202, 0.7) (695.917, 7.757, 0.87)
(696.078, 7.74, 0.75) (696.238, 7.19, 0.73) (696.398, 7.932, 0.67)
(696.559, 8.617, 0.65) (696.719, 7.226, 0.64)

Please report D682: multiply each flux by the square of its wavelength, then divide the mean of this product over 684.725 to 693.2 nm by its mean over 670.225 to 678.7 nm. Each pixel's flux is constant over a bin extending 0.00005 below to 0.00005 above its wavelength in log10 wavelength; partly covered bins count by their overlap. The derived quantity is 1.07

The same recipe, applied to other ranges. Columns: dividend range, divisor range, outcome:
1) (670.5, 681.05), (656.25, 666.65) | 1.05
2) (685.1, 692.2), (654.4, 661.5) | 1.12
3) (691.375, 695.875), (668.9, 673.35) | 1.12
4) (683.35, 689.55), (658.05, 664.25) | 1.10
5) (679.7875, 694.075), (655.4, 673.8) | 1.11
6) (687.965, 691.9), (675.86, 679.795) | 1.07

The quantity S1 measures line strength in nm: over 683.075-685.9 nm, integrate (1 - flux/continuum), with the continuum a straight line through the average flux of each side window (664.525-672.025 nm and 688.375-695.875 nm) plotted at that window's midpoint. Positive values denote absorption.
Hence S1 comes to 0.03 nm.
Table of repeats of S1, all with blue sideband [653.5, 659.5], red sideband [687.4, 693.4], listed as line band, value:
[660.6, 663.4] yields 0.04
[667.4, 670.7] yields 0.19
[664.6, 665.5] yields 0.02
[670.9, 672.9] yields 0.08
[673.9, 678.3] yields 0.09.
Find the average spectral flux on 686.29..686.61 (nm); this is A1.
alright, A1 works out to 7.14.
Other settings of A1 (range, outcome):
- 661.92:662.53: 6.9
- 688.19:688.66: 7.63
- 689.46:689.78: 7.29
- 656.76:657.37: 7.37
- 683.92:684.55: 7.65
